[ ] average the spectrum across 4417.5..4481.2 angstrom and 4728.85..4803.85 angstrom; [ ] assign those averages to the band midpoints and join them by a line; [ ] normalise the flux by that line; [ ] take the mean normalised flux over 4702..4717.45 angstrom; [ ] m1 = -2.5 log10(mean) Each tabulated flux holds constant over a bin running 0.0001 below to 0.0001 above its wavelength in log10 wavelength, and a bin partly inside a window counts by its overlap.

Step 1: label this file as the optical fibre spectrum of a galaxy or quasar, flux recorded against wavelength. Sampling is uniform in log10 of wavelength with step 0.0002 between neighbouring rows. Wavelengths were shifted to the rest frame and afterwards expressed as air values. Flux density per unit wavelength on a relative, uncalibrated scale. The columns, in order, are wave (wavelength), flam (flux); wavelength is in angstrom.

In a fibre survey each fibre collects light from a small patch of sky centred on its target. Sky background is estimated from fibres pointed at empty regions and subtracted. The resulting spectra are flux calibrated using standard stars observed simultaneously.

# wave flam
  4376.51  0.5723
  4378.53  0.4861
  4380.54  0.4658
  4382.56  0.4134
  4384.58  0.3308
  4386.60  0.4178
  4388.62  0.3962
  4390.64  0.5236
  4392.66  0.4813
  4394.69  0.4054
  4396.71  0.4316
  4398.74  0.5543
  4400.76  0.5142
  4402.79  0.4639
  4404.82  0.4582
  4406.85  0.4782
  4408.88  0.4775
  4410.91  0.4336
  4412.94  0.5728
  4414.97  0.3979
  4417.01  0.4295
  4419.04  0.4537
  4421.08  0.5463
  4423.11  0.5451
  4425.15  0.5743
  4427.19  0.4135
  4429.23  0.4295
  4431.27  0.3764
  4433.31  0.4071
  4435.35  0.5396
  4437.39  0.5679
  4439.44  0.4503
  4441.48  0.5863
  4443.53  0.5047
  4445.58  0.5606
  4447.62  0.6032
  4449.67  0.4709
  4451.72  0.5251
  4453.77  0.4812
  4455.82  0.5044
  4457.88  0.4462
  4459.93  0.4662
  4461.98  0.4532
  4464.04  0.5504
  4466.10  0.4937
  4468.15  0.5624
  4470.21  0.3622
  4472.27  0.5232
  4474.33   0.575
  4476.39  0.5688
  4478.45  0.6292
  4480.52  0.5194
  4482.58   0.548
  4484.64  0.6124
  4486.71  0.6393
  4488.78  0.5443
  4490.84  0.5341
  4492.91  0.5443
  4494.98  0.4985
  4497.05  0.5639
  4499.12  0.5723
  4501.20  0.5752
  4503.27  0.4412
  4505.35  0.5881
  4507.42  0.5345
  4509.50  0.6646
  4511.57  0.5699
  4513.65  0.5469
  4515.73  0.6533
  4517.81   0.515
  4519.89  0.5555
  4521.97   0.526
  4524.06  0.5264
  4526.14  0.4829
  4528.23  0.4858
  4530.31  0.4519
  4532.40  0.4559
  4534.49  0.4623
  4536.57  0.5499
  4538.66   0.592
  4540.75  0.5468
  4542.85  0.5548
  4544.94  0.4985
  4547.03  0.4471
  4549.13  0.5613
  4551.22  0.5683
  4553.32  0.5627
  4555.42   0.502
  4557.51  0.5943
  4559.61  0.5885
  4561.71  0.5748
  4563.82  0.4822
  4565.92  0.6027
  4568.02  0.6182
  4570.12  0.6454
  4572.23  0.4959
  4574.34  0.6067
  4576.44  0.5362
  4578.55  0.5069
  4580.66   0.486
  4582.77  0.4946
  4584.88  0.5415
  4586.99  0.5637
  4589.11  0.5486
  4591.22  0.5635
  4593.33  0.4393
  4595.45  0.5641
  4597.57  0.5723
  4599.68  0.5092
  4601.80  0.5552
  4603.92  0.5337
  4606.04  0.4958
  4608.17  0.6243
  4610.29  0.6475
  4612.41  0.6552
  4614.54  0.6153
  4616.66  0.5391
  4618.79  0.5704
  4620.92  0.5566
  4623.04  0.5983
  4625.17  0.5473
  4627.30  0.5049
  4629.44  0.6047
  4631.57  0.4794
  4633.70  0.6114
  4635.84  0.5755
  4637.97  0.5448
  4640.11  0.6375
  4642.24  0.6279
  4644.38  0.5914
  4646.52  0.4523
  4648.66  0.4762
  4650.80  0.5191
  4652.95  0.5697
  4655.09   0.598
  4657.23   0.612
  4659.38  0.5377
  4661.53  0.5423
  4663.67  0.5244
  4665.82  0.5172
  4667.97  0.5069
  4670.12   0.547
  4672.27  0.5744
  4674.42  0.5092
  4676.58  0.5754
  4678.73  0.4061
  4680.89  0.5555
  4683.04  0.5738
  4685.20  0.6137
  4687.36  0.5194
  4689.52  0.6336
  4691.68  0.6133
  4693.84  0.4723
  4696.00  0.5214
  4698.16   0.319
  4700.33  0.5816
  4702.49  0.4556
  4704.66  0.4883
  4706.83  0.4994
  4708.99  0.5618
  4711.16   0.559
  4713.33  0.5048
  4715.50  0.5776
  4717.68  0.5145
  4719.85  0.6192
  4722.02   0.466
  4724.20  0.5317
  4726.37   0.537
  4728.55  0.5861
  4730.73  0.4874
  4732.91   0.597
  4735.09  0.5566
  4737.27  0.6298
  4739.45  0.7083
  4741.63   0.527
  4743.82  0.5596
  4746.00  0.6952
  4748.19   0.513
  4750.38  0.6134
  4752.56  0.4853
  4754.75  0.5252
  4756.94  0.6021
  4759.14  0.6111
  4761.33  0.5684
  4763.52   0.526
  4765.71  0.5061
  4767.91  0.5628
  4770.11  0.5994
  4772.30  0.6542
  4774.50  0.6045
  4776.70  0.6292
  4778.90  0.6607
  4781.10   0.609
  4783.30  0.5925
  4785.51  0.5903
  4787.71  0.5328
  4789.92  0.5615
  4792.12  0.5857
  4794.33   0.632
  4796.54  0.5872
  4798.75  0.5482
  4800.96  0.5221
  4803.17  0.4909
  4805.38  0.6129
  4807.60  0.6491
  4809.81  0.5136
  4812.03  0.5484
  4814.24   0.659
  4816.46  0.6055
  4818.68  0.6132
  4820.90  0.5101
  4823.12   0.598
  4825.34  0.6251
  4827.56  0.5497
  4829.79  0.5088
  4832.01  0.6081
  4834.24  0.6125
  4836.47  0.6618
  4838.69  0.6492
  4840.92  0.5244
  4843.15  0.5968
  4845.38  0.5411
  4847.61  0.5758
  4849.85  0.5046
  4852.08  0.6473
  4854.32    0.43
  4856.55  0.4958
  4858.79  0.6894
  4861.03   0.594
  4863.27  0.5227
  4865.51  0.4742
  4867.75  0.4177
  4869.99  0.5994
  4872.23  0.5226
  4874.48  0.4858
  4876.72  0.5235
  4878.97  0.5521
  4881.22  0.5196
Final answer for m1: 0.09 mag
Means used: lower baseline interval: 0.505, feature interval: 0.523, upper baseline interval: 0.579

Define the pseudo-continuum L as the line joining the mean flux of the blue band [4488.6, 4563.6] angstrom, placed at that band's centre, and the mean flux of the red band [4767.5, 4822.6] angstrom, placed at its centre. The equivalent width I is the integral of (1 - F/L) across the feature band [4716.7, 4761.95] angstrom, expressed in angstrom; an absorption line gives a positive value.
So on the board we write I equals 0.7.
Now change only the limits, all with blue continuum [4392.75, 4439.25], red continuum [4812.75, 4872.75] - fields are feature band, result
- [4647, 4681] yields -0.3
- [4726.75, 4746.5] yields -1.6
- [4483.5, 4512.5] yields -4.1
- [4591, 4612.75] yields -1.7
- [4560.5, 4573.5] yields -1.6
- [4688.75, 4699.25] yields 0.5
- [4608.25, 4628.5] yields -2.5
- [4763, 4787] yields -1.8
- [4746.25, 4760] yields -0.4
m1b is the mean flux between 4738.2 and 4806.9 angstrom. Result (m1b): 0.582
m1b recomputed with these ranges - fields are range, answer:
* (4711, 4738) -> 0.55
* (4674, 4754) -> 0.545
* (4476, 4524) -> 0.562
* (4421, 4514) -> 0.526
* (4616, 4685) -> 0.55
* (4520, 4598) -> 0.535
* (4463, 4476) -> 0.514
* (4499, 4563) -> 0.54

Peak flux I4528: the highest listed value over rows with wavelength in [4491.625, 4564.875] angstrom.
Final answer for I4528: 0.6646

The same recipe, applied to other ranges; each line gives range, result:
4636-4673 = 0.6375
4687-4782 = 0.7083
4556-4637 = 0.6552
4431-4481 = 0.6292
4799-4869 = 0.6894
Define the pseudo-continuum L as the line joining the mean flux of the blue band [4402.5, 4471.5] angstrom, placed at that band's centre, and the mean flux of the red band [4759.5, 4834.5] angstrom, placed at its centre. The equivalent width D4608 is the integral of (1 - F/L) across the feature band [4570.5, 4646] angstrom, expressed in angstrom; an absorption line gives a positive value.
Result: -3.6 angstrom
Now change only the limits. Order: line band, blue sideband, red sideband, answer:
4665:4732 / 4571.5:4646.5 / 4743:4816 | 4.6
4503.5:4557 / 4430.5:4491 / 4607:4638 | 1.0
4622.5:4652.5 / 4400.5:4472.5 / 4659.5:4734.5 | -1.8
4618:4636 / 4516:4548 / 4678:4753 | -1.0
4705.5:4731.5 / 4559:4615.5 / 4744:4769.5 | 1.2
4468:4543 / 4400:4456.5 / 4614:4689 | -4.3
